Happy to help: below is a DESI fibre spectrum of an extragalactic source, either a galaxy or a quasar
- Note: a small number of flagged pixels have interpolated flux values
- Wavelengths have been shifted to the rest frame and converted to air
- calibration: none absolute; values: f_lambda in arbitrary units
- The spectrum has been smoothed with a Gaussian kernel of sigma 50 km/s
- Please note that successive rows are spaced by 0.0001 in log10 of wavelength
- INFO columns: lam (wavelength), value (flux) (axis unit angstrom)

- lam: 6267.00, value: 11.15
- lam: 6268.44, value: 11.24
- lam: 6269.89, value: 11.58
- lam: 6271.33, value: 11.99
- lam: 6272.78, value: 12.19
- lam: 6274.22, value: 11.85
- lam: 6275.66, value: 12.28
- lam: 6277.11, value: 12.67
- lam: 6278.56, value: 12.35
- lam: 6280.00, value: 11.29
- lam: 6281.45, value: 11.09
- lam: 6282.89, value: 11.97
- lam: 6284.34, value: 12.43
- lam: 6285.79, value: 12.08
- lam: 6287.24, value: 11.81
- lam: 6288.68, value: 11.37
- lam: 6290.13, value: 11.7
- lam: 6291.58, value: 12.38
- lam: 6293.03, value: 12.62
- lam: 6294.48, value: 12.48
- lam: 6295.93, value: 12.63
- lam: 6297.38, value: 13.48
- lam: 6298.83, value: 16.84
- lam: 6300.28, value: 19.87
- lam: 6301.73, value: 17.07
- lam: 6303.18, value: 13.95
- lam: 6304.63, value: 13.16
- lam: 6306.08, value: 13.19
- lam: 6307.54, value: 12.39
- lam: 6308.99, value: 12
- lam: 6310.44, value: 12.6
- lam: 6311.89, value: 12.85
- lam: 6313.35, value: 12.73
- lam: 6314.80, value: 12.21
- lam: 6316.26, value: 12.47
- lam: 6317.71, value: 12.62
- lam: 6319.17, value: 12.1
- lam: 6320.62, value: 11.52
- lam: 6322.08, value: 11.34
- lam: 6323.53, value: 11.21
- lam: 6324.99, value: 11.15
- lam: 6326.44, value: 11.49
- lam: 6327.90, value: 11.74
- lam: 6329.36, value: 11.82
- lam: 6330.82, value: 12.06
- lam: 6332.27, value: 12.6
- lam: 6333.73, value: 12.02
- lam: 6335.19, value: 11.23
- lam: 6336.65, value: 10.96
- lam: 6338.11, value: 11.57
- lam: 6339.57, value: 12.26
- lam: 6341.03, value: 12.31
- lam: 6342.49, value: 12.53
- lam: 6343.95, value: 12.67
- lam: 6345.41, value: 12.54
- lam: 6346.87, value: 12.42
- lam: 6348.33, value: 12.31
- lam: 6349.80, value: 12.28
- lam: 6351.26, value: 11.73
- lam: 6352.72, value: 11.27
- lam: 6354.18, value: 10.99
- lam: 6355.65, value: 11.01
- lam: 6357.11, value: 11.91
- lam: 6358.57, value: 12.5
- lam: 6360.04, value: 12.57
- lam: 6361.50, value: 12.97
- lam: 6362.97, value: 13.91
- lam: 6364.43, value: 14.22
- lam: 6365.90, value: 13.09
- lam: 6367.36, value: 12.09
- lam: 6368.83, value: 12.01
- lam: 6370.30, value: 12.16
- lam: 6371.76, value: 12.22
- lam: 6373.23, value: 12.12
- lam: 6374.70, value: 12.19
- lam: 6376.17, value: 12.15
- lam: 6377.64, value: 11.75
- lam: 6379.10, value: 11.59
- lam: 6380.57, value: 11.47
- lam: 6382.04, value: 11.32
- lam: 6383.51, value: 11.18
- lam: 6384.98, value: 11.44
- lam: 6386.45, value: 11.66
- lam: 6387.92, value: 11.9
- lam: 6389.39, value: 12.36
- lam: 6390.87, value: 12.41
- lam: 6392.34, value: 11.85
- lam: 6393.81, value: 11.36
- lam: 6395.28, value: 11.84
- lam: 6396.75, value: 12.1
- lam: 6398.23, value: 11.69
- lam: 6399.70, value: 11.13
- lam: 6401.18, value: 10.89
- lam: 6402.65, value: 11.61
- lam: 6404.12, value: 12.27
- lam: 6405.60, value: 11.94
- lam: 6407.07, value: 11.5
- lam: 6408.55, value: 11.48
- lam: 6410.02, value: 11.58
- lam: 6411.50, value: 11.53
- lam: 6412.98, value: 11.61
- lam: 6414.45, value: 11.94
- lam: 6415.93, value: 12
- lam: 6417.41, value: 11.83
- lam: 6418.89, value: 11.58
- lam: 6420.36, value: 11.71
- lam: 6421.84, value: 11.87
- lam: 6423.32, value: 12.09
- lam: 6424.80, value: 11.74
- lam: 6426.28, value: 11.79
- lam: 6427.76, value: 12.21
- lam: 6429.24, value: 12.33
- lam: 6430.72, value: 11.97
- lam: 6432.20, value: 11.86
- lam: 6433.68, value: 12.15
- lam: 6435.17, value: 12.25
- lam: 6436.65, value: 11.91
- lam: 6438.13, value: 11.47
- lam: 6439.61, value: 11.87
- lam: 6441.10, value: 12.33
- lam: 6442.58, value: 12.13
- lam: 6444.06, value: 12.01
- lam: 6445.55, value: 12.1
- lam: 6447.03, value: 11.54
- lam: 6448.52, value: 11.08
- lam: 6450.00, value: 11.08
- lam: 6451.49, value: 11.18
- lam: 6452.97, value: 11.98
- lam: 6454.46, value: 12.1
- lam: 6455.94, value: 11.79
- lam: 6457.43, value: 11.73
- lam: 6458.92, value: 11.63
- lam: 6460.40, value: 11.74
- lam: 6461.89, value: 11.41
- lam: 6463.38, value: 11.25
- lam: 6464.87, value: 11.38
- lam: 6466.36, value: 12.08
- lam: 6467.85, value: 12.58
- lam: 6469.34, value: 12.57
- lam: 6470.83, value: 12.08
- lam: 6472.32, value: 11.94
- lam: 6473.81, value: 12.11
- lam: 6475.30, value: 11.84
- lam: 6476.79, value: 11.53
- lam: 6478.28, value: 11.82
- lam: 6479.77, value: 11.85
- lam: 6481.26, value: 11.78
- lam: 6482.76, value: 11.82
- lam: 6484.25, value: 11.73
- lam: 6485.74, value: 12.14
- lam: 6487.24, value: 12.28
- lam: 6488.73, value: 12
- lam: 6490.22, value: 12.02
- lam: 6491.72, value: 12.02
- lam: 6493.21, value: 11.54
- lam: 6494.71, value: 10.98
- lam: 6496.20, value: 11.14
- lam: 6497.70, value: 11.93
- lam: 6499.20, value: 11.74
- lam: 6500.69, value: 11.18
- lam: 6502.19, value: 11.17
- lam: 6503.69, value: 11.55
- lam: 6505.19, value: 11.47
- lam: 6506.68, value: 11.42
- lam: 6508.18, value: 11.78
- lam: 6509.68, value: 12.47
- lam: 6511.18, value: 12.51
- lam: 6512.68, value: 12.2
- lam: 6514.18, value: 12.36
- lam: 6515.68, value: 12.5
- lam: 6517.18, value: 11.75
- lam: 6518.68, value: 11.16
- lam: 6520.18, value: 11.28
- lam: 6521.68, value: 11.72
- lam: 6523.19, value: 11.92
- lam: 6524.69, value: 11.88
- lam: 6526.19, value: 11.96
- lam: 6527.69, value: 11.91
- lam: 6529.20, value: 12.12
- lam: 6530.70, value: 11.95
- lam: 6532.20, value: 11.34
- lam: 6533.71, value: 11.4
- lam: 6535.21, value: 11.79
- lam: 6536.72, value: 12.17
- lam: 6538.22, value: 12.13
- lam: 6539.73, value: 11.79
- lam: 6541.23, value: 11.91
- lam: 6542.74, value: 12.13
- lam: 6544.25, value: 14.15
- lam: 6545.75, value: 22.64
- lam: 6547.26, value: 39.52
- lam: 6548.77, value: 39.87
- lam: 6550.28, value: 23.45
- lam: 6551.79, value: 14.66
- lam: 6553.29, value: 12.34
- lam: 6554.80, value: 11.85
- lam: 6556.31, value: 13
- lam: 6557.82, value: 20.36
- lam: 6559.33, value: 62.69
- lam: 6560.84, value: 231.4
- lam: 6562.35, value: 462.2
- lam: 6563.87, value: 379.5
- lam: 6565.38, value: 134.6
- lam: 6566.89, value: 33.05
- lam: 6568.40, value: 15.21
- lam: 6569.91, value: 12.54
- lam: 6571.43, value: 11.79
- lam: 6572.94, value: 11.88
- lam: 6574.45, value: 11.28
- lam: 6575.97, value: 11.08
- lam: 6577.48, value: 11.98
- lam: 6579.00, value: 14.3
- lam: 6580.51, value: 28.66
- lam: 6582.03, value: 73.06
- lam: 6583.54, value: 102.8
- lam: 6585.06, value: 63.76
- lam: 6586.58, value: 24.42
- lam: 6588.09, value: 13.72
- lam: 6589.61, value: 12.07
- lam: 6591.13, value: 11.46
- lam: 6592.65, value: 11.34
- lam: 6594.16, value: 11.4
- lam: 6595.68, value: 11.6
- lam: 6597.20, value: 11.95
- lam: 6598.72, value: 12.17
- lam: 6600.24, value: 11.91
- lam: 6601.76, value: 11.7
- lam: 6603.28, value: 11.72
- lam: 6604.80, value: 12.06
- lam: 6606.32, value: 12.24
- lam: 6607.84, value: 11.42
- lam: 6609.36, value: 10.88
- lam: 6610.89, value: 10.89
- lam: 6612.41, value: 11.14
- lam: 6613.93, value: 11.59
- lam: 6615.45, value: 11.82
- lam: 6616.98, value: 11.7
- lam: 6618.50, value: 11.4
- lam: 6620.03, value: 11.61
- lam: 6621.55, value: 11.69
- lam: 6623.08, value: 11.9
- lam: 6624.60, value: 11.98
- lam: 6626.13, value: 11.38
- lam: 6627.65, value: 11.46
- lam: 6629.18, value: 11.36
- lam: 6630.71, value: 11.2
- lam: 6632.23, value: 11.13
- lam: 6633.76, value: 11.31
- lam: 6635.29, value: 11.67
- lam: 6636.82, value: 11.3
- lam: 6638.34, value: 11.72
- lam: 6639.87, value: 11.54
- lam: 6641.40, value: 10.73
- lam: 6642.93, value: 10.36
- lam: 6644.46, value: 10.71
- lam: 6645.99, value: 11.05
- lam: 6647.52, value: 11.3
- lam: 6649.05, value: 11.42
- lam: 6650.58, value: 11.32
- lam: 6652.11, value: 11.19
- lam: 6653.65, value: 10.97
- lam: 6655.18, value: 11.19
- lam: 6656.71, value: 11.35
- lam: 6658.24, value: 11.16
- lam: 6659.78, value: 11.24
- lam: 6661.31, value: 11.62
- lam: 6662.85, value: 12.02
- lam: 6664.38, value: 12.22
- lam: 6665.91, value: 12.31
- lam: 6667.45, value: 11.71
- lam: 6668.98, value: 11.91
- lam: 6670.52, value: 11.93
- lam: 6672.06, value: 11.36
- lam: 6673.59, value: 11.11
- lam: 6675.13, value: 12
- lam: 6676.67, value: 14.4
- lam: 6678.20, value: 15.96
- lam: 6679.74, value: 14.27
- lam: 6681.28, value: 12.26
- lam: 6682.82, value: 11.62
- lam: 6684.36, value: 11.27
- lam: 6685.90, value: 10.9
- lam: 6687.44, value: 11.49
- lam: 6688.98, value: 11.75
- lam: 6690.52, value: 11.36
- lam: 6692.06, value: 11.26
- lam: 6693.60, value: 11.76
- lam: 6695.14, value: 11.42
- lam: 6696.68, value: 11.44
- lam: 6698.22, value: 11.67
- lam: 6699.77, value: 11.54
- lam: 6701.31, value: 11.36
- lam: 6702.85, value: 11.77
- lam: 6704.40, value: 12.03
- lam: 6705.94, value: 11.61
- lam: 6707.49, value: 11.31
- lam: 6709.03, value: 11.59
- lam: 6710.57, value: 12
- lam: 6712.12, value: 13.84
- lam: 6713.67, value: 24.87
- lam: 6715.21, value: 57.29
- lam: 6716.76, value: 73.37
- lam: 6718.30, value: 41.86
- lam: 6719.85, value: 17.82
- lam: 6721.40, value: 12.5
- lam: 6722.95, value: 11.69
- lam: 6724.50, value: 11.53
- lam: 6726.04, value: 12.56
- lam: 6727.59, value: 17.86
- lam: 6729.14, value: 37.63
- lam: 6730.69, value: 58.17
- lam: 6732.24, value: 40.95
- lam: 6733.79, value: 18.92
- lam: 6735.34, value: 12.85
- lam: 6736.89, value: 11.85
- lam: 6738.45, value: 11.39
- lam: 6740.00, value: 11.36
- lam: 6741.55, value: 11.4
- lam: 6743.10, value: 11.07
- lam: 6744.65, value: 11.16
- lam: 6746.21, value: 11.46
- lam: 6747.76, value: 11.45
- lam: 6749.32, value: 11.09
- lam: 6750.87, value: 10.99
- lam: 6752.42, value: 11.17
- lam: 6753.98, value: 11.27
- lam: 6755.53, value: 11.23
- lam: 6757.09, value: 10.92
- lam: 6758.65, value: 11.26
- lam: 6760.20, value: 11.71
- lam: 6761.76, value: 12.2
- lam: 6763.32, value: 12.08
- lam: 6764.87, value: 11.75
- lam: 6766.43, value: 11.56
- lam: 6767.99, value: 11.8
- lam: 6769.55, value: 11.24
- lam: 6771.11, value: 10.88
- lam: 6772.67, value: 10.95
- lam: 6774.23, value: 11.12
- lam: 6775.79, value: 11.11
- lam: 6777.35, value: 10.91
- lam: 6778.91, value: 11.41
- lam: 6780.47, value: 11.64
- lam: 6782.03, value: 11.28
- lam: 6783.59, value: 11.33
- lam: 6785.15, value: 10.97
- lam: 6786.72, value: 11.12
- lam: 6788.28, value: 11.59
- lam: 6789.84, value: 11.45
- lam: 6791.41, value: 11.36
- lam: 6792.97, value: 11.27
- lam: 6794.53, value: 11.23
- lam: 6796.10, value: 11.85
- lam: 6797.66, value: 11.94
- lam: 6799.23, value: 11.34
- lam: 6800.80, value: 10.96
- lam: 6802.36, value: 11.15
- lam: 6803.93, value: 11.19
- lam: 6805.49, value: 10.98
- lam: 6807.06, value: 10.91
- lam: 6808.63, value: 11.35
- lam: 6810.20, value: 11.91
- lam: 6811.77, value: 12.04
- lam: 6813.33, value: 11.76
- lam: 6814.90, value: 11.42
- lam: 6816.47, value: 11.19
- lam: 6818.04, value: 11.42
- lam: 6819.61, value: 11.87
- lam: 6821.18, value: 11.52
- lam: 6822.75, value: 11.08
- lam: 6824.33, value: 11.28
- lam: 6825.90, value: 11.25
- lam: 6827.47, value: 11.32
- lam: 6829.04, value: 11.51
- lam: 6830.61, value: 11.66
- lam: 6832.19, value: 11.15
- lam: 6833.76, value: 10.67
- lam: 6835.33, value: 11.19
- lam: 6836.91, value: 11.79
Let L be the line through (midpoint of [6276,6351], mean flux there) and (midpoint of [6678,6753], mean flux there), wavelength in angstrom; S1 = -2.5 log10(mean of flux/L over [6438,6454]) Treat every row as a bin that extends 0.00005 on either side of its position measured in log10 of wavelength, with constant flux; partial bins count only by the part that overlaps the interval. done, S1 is 0.20 mag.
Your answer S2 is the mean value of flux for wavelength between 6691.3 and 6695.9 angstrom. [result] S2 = 11.5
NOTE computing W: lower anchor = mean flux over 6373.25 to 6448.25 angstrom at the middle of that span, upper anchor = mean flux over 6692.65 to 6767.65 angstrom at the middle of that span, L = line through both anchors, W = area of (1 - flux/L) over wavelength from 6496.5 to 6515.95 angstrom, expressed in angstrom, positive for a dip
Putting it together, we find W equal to 2.3 angstrom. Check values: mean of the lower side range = 11.8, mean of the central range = 11.8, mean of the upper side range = 17.3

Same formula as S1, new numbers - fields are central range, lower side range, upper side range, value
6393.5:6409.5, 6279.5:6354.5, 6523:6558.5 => 0.180 mag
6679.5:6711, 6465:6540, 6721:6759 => 0.303 mag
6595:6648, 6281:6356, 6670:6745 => 0.387 mag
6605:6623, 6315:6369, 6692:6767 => 0.338 mag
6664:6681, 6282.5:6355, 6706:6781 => 0.283 mag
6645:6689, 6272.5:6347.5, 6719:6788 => 0.172 mag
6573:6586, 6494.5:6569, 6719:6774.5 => -0.145 mag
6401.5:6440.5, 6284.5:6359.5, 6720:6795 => 0.084 mag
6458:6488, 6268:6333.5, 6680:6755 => 0.217 mag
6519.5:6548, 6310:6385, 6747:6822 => -0.187 mag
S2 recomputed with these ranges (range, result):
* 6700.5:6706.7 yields 11.7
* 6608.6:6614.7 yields 11.1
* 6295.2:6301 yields 15.7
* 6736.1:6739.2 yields 11.6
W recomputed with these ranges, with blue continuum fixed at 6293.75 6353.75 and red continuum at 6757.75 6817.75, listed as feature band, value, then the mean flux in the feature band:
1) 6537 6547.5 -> -3.84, 16.4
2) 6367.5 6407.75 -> 2.14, 11.8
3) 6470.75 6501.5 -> 1.05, 11.8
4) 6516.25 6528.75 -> 0.39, 11.7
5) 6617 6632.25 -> 0.37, 11.5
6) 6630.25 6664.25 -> 1.44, 11.3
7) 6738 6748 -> 0.17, 11.3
